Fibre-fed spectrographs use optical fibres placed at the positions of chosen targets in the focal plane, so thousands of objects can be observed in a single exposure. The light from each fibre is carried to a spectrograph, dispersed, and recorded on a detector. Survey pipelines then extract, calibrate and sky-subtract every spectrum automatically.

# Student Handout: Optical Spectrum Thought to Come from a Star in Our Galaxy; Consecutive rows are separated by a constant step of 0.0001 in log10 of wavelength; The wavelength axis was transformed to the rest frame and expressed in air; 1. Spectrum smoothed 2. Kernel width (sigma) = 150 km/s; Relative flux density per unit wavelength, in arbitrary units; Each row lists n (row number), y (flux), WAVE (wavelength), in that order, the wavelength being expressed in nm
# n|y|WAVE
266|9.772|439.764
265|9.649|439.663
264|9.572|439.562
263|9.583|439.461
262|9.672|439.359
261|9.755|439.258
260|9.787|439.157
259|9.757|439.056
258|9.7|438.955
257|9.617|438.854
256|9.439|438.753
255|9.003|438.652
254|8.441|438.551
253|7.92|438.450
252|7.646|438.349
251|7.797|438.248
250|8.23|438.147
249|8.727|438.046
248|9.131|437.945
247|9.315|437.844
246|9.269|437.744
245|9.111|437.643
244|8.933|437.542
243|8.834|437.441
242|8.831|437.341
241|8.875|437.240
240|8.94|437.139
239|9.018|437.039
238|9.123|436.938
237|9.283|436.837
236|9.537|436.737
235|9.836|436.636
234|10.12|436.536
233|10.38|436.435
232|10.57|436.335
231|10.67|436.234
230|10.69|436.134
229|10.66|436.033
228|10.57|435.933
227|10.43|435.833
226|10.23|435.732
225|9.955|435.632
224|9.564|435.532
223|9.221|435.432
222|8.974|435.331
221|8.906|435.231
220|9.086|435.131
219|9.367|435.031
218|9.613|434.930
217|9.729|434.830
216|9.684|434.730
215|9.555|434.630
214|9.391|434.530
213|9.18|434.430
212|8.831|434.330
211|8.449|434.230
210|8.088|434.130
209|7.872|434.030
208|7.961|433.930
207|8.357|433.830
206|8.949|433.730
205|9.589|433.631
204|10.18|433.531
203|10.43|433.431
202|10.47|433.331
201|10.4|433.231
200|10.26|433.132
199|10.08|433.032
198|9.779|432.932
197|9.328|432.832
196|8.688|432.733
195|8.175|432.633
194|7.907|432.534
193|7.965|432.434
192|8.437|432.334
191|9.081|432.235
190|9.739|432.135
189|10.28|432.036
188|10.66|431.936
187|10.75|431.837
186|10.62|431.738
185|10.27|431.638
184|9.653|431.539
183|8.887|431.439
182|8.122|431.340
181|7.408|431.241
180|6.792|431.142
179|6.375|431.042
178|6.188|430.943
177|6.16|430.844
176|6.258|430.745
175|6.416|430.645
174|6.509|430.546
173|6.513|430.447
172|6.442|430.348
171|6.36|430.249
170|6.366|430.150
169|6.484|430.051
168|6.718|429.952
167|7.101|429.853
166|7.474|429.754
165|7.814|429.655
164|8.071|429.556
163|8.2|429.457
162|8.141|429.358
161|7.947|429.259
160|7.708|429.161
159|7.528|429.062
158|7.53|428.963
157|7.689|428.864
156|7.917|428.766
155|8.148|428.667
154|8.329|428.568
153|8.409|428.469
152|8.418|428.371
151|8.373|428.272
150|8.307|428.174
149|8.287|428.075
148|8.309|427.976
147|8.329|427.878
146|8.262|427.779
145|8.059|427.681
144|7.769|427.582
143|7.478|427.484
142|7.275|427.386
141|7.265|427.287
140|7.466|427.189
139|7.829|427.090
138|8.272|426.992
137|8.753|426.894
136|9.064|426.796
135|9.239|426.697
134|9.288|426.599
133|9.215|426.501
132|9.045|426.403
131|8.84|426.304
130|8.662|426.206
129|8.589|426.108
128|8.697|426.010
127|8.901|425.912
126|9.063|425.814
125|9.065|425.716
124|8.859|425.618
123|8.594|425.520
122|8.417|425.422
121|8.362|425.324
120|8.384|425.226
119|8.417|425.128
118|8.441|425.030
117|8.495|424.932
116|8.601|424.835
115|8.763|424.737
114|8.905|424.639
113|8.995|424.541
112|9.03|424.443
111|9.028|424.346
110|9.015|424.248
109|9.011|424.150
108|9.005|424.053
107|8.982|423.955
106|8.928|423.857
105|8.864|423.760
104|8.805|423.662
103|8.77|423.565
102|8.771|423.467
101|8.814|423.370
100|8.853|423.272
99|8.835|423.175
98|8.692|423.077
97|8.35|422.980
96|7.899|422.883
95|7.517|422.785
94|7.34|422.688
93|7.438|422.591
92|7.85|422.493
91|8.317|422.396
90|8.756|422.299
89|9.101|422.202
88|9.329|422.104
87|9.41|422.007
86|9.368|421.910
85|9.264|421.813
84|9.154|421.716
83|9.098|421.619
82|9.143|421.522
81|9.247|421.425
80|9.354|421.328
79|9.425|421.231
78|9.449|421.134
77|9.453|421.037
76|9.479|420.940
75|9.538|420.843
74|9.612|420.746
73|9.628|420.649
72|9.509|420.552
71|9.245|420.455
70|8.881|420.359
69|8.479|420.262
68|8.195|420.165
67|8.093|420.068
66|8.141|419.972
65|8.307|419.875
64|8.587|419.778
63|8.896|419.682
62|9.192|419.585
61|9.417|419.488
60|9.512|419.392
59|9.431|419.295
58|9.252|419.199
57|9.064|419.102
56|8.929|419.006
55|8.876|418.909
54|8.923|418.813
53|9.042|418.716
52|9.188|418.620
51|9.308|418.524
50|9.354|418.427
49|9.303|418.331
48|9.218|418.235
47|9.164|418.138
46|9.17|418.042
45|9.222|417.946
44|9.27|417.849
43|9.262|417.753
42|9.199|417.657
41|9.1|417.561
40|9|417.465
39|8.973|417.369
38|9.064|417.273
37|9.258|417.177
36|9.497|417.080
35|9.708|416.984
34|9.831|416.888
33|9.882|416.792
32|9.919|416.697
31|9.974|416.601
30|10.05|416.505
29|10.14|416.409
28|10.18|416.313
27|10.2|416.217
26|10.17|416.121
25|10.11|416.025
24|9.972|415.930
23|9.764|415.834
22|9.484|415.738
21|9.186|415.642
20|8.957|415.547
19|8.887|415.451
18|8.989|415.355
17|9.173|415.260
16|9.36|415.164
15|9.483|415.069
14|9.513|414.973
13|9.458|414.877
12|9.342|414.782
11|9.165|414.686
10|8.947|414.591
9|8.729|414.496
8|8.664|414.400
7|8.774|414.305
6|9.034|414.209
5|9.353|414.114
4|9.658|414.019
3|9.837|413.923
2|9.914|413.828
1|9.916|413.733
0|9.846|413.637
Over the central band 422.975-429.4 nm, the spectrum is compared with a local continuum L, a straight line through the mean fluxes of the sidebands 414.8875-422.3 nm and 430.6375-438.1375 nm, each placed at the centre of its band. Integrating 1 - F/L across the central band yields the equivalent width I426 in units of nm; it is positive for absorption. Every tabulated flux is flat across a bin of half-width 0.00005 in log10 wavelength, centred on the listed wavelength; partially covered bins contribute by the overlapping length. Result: 0.52 nm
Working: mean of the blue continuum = 9.29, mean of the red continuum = 9.17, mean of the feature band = 8.49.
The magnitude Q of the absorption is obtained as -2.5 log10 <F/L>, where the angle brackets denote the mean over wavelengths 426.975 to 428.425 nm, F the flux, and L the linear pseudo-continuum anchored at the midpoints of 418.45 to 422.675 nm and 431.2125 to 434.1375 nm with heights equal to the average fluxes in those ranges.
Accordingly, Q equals 0.15 mag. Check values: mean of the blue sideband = 9.01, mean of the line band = 7.98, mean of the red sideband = 9.31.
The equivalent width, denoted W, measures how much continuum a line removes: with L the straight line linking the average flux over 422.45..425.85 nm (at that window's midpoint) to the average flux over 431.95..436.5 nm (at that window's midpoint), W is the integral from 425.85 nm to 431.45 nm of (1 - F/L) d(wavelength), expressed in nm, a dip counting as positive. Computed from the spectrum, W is 0.75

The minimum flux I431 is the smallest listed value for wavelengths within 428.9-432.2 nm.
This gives 6.16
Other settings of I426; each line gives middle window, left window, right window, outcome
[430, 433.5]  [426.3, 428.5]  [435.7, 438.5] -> 0.154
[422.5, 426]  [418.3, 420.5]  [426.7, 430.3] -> -0.118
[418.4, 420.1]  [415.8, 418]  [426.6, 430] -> 0.060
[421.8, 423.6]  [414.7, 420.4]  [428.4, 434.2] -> 0.072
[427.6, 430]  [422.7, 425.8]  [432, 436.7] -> 0.287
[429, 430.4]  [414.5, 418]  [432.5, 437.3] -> 0.321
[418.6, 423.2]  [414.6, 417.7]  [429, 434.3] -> 0.129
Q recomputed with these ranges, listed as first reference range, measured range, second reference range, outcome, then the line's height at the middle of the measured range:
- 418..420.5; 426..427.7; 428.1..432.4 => -0.016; 8.25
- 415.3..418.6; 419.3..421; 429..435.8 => 0.036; 9.3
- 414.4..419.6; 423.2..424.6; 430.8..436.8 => 0.050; 9.34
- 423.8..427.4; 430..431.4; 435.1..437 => 0.366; 9.27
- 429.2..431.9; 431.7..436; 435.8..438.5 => -0.118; 8.46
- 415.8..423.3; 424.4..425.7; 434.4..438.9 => 0.070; 9.21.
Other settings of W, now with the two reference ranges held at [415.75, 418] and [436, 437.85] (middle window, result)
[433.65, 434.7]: 0.10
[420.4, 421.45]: 0.02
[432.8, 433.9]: -0.02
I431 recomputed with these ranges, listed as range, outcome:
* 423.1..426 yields 8.362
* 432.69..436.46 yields 7.872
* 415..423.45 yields 7.34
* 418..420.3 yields 8.093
